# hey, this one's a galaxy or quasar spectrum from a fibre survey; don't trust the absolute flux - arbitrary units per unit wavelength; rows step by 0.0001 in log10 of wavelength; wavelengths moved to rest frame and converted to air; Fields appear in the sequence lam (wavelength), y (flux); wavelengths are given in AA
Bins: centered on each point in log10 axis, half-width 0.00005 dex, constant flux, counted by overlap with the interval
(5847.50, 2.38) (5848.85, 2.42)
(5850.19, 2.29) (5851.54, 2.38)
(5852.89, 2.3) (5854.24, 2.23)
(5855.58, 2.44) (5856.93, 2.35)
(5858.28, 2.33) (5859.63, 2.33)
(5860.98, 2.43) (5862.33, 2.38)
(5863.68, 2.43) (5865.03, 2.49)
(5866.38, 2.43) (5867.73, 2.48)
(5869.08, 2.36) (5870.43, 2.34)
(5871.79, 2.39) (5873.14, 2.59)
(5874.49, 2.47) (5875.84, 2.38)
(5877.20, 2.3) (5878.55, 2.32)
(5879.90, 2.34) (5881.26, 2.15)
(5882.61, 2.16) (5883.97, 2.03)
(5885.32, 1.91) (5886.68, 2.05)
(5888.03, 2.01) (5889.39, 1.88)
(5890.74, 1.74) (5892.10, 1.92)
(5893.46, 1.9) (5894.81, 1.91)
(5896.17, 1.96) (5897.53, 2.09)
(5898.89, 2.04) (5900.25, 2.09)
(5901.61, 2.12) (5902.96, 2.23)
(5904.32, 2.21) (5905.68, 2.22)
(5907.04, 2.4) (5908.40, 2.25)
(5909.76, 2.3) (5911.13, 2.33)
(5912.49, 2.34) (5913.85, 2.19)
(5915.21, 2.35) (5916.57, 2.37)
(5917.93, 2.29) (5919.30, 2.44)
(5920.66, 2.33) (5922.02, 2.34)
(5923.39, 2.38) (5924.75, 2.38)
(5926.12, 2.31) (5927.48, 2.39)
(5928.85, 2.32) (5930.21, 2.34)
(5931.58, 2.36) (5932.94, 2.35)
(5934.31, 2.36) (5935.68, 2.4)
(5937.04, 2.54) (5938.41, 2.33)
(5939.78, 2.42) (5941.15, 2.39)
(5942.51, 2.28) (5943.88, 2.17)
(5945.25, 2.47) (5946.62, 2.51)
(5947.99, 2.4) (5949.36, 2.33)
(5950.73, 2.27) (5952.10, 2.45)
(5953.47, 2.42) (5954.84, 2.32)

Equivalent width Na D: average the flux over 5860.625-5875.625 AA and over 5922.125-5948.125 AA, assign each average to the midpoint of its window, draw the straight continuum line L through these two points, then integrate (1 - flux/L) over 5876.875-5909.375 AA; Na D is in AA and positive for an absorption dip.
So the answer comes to 4.29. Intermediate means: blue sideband 2.43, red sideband 2.37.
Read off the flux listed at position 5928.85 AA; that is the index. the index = 2.32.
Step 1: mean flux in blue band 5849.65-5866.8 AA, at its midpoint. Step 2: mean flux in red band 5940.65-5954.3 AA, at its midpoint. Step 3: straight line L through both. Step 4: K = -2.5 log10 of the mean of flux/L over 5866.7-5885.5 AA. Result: 0.03 mag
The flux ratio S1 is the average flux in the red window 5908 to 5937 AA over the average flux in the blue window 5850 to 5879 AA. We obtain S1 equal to 0.98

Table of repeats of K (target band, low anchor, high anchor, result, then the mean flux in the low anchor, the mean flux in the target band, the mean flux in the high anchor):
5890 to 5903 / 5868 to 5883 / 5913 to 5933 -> 0.18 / 2.35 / 1.99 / 2.34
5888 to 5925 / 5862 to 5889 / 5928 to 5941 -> 0.08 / 2.29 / 2.18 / 2.38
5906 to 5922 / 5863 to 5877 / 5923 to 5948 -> 0.03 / 2.43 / 2.32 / 2.37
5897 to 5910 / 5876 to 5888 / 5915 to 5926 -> 0.04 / 2.16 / 2.19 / 2.36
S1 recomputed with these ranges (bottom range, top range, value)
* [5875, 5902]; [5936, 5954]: 1.15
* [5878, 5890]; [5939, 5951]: 1.13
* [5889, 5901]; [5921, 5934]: 1.21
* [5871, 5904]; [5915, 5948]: 1.11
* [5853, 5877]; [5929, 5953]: 0.99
